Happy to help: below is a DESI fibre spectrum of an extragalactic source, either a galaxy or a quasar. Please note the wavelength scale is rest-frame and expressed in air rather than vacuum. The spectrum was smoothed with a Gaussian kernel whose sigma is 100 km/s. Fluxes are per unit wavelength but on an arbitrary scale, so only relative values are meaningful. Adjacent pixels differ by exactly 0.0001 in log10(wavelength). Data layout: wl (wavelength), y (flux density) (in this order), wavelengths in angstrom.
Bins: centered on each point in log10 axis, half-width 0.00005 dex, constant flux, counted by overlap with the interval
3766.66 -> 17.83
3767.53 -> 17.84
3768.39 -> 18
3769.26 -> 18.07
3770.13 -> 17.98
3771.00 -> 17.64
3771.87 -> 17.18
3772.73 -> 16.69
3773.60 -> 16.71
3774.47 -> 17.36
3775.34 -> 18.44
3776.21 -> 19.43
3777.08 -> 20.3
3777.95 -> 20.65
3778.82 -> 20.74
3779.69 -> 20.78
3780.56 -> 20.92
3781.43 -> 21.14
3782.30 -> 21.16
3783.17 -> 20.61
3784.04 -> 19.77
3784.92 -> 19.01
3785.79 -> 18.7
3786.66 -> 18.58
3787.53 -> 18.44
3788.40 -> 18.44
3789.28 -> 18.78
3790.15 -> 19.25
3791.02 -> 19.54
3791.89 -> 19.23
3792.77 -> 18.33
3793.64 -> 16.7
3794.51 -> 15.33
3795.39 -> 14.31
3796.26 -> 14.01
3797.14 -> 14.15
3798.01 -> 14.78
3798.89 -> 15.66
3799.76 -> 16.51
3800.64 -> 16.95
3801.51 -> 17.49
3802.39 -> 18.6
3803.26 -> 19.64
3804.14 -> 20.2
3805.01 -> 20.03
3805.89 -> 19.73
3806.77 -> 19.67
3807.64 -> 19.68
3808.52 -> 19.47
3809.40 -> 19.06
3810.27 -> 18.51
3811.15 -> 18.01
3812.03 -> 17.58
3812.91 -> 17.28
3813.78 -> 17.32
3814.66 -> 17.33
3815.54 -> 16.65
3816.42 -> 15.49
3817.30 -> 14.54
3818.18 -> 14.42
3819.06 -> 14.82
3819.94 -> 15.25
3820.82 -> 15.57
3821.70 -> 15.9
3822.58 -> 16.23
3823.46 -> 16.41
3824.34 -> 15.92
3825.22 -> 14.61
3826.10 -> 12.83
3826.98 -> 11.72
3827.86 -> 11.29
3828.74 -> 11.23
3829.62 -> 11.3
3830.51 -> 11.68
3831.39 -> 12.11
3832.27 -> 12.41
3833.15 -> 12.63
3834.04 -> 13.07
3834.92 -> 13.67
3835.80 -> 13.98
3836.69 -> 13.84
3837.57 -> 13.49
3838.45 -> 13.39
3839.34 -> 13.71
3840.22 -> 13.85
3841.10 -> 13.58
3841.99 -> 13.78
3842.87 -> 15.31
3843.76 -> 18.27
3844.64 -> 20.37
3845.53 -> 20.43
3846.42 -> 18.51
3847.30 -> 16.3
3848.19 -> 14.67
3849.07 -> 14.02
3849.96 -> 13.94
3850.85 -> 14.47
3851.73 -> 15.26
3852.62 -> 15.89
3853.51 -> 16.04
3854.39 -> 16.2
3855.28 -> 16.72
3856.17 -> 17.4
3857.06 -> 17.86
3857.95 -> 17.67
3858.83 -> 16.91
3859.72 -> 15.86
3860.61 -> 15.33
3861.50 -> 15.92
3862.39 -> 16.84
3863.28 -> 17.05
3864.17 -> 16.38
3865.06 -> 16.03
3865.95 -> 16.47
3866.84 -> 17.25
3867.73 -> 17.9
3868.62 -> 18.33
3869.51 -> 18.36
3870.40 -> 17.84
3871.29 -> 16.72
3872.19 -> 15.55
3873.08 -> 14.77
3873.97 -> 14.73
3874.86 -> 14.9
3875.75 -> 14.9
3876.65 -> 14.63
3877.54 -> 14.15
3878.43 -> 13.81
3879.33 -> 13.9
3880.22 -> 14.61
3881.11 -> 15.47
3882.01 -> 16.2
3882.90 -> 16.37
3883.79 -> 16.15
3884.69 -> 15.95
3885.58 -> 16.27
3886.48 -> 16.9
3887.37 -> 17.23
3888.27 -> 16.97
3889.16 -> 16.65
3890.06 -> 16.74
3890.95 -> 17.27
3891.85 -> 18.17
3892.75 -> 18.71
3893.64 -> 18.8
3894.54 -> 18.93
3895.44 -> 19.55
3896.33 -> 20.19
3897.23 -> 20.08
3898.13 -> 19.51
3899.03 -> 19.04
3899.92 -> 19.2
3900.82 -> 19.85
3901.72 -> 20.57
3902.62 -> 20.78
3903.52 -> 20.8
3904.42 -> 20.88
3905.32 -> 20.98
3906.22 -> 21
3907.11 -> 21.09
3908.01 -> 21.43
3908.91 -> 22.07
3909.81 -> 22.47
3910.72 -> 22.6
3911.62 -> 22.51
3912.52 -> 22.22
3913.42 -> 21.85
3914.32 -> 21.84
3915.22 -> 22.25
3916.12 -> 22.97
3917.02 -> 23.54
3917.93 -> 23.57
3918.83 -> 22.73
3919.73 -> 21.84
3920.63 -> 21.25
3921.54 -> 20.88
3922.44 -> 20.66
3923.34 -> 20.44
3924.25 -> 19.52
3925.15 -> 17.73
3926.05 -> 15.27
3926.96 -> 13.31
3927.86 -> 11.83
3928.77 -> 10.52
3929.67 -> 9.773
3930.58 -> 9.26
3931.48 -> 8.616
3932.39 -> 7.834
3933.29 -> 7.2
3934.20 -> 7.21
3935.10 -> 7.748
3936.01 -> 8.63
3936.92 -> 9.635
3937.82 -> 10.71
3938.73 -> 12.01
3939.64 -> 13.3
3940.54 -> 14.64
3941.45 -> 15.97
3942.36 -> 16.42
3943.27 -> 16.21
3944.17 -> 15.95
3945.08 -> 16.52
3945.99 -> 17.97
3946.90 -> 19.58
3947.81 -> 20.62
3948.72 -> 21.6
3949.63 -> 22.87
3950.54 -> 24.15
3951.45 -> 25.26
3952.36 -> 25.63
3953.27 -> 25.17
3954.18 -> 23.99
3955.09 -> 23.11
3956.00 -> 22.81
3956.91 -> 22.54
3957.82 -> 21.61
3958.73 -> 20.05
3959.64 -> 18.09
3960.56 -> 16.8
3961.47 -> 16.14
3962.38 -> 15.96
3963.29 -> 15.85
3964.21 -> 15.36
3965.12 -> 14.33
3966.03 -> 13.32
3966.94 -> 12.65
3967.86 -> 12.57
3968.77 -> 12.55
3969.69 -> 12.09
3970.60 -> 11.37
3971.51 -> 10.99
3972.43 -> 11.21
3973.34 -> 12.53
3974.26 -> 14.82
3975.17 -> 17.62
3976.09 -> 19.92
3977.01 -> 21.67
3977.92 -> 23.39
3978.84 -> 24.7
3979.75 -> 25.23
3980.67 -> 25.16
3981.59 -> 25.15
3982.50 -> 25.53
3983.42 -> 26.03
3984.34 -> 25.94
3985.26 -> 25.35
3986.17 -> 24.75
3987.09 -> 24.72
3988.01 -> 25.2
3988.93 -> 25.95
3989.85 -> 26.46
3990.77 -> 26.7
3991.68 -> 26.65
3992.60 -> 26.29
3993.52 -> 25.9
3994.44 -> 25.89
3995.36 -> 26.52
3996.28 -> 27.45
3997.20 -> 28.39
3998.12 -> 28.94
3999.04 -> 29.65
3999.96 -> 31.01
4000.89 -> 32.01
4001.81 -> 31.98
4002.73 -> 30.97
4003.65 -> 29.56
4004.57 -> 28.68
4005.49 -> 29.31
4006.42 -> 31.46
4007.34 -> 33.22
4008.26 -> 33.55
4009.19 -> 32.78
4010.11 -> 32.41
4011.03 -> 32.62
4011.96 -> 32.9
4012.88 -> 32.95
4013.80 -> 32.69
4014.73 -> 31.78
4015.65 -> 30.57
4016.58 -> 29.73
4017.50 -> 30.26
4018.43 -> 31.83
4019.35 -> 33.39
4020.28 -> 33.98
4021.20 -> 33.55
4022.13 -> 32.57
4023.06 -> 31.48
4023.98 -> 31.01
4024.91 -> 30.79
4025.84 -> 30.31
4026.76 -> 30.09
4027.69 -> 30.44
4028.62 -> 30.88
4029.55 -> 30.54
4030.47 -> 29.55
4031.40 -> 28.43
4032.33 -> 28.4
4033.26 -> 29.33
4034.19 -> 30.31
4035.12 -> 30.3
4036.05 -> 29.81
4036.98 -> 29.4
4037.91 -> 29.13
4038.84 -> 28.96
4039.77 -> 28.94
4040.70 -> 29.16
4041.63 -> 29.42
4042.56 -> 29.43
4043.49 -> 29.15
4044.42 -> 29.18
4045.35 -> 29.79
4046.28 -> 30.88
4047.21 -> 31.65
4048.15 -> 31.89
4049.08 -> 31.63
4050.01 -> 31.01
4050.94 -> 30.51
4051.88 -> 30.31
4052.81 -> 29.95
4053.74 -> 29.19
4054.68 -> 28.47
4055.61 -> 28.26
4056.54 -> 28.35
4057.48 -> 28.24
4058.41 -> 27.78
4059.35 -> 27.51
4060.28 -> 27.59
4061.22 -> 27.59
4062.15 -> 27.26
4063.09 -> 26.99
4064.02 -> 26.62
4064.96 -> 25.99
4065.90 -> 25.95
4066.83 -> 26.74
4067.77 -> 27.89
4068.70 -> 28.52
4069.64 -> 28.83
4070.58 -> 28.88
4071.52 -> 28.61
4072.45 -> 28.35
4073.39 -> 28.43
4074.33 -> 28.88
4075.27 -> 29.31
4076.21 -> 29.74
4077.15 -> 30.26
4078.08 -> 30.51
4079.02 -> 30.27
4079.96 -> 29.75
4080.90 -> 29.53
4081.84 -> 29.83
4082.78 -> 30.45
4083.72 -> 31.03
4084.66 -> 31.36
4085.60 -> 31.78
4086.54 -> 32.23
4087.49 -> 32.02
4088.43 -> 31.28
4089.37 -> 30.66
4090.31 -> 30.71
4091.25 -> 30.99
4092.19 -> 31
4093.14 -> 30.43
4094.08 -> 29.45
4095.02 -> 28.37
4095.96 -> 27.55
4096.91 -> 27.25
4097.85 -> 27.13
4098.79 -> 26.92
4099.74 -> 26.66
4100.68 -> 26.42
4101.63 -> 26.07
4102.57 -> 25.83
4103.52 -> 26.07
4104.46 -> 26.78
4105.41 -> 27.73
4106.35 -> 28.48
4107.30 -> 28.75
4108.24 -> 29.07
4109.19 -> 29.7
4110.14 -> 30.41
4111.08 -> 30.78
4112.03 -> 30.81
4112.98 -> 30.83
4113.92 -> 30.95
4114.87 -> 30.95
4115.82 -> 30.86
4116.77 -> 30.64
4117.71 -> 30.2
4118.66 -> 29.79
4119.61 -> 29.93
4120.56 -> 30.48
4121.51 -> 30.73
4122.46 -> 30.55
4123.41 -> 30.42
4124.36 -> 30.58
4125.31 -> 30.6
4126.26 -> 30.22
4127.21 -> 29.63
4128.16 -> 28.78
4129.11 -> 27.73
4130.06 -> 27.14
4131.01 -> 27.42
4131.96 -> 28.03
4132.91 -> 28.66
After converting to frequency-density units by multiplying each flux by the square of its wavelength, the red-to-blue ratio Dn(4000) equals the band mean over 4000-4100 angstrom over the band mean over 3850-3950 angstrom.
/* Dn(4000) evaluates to 1.89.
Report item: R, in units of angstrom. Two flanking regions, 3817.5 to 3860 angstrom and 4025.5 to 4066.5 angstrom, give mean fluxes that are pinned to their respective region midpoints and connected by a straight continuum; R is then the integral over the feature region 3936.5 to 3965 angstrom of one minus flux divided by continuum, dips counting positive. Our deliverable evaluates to 5.15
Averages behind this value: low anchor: 14.9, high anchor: 29.2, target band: 18.6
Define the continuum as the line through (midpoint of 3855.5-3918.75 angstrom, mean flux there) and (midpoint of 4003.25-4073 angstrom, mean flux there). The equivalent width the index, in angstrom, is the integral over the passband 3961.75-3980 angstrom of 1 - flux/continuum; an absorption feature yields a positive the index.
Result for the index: 6.6 angstrom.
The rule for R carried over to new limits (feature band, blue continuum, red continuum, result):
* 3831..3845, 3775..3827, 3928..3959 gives 2.54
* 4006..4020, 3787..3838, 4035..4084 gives -2.92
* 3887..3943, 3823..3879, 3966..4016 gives 5.83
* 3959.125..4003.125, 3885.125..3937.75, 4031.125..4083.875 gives 2.98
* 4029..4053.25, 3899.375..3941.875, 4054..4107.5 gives -3.79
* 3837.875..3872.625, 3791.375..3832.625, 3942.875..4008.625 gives 2.90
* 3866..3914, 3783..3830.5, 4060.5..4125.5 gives 5.32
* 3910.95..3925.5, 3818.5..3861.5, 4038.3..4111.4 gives -1.52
